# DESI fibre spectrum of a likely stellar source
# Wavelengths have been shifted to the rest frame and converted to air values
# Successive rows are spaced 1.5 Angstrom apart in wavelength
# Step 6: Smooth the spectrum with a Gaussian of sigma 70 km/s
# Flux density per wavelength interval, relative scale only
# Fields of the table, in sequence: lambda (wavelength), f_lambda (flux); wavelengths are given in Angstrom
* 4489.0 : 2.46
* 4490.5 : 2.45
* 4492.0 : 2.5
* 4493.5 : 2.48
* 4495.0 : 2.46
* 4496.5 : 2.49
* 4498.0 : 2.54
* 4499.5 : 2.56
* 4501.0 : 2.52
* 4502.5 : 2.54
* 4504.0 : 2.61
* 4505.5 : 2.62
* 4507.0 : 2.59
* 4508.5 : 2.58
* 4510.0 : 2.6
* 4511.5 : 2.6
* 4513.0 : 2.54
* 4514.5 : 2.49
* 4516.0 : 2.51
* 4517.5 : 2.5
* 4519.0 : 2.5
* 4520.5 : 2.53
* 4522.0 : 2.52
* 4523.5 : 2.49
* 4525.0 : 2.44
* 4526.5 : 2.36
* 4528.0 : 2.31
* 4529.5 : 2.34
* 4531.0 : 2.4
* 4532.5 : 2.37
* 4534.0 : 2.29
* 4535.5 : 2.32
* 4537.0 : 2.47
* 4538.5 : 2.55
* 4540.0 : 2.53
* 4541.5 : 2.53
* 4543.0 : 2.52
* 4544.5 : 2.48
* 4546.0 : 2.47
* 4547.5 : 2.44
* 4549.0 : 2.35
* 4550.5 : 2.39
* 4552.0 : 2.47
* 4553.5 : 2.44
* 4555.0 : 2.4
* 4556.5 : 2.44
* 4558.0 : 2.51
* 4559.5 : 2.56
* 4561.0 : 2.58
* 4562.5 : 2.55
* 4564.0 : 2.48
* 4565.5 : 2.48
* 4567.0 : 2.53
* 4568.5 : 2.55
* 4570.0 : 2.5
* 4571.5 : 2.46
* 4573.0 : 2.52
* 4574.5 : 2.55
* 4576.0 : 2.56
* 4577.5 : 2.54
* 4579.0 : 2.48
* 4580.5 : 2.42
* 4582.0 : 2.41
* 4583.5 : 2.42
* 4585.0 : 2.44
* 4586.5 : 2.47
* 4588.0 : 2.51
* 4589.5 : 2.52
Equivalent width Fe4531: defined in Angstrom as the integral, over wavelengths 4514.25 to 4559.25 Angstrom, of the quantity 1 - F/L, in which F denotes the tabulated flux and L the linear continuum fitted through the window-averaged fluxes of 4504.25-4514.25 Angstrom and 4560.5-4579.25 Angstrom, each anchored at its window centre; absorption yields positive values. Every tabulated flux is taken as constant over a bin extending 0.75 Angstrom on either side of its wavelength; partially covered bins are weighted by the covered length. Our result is 1.94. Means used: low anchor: 2.58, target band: 2.45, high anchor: 2.52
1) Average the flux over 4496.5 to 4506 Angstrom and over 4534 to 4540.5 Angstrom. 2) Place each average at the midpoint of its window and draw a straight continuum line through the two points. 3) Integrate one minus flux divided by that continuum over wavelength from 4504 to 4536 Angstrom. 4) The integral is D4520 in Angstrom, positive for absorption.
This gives 0.30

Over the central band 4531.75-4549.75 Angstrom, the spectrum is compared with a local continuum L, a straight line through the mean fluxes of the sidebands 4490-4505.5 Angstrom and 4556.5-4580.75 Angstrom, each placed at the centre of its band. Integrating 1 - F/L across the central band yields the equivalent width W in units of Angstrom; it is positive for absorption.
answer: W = 0.5 Angstrom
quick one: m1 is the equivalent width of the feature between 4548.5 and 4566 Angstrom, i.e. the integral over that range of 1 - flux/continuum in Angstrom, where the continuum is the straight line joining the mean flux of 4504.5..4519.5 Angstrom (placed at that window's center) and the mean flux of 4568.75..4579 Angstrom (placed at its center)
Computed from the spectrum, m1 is 0.4 Angstrom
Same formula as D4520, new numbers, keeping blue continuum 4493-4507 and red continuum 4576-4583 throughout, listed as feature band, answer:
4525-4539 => 0.74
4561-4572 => -0.14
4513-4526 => 0.13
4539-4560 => 0.26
